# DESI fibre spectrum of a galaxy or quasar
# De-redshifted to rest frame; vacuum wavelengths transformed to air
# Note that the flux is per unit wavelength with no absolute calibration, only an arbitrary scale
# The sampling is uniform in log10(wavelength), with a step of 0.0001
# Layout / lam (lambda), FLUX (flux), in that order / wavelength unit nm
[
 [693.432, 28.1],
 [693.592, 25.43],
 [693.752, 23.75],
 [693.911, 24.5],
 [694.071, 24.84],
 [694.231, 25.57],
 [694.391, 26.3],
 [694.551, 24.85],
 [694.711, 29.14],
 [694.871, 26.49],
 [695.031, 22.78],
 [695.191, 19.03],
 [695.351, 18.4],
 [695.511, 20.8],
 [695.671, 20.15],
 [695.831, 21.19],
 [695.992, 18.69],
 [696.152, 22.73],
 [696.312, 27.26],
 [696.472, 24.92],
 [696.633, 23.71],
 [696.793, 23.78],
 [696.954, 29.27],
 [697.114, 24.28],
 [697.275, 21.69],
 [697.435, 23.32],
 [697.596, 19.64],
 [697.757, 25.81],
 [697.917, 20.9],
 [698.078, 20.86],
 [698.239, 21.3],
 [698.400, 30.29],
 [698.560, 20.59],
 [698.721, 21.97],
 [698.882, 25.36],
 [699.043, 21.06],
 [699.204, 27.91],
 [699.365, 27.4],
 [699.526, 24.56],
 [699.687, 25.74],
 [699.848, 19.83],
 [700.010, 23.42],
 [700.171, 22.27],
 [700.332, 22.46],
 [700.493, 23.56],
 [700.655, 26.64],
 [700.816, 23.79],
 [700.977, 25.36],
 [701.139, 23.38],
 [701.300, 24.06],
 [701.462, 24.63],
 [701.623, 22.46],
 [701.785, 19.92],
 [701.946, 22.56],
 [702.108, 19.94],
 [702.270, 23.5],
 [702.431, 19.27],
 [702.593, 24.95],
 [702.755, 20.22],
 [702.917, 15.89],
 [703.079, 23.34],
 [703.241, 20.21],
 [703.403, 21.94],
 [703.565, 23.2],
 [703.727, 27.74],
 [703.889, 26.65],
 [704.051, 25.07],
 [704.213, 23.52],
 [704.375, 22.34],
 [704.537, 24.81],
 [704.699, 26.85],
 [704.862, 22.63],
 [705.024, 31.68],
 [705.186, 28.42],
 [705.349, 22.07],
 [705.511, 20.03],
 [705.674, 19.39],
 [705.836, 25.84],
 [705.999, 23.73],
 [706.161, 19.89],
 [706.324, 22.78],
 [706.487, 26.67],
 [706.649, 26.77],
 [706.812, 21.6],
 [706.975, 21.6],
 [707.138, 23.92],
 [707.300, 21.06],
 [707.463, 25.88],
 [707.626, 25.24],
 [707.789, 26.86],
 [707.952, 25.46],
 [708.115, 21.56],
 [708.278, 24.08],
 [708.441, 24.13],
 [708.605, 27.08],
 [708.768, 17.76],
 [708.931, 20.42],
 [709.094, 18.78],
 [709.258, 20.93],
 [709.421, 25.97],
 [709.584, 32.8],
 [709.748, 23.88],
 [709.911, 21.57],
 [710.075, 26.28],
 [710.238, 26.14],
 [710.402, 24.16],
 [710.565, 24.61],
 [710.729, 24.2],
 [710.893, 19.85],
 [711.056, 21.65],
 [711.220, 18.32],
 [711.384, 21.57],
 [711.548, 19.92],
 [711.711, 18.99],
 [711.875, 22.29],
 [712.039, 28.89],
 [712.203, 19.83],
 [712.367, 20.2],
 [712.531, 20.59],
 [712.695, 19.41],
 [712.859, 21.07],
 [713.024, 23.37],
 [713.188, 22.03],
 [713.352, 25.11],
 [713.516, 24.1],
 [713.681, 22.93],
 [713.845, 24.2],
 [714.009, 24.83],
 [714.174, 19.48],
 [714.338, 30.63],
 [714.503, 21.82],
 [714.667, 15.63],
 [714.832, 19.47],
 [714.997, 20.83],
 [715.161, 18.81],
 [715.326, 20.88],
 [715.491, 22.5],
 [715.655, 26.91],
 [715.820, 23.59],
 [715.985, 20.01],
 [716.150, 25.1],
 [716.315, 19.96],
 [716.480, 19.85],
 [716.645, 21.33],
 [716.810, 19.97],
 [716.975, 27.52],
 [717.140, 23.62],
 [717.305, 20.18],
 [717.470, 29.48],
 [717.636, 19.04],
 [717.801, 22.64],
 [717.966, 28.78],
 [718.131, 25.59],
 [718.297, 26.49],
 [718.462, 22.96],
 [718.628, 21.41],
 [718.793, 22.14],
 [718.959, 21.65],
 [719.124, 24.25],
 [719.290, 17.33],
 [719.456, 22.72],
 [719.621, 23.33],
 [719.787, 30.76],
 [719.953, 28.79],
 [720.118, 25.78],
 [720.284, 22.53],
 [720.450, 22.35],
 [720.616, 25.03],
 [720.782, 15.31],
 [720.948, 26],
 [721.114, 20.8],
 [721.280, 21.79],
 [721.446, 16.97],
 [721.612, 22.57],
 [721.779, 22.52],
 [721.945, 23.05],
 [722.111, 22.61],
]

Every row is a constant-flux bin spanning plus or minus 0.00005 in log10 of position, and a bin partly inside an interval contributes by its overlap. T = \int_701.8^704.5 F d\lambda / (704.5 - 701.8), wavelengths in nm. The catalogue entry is 22.5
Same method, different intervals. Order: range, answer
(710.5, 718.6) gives 22.5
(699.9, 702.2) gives 23.1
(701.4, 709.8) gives 23.4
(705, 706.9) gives 23.8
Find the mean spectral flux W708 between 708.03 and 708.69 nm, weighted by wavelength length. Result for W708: 24.2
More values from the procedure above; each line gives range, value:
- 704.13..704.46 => 23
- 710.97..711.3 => 20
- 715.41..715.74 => 24.7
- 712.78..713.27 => 22.1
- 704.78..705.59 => 25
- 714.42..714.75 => 18.7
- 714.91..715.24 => 19.8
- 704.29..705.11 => 25.7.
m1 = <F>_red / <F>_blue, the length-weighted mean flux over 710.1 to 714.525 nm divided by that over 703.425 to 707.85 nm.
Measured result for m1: 0.93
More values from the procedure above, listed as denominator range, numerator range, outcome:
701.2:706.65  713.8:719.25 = 0.98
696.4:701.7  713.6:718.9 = 0.96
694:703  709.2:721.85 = 0.98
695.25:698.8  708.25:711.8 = 1.00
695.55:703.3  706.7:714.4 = 1.00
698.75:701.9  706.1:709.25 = 0.97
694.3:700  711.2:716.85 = 0.93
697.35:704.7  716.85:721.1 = 1.02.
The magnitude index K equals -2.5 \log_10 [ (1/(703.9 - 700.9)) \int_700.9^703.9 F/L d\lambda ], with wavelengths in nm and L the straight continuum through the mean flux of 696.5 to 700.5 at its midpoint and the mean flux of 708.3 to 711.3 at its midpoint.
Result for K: 0.05 mag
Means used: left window 23.7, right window 23.3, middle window 22.5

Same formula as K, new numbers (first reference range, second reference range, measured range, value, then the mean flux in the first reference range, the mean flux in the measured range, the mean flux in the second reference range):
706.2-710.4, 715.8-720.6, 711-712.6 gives 0.122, 23.9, 21.2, 23.4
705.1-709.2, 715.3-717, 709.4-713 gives 0.004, 23.2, 22.8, 22.4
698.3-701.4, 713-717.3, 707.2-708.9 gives -0.026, 24.2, 23.8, 22.4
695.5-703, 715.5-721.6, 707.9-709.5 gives 0.025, 23.1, 22.6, 23.1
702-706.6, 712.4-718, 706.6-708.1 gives -0.047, 23.3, 24.1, 22.4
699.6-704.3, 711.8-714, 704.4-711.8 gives -0.032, 22.9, 23.5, 22.7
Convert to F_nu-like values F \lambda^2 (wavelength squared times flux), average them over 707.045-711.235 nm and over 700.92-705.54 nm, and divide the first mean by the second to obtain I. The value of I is 1.03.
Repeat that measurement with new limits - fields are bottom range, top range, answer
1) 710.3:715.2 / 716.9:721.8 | 1.08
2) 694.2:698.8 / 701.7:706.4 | 1.01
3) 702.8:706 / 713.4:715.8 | 0.97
